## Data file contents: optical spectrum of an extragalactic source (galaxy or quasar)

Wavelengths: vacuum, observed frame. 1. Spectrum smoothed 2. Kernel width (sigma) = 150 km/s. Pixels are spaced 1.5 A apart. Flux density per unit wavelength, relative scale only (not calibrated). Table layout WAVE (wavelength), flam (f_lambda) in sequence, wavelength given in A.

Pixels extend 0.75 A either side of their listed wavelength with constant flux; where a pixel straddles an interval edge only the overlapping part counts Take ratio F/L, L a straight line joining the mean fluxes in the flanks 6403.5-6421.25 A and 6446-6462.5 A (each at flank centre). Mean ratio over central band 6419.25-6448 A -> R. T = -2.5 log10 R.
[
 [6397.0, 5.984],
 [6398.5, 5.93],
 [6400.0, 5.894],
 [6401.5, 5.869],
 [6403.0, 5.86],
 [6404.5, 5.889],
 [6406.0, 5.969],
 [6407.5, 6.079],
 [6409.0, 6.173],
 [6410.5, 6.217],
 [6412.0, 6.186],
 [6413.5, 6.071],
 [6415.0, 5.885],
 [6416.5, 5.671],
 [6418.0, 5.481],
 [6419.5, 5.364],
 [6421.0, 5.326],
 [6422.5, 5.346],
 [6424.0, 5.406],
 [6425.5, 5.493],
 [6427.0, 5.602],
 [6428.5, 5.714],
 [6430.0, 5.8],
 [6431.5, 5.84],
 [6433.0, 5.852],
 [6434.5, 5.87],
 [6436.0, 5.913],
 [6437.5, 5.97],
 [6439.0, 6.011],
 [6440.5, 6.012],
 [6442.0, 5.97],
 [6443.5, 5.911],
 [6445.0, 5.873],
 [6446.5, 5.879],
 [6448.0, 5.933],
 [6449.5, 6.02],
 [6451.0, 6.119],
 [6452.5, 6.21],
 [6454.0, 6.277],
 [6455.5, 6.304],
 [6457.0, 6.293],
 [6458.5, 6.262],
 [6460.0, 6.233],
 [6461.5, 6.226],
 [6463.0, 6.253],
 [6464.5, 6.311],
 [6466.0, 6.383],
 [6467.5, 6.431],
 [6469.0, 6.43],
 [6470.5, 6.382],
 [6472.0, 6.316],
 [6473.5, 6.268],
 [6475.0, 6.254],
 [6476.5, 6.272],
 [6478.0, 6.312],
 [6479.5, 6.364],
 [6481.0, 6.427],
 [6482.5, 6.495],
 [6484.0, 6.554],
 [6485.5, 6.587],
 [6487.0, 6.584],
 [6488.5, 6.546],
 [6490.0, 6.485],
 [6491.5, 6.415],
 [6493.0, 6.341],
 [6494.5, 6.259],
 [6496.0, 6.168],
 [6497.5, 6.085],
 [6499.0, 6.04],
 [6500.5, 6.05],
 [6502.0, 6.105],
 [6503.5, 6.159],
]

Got 0.05 mag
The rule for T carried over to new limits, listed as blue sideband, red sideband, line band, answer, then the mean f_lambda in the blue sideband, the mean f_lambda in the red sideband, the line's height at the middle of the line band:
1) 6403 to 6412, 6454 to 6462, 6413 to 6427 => 0.10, 6.06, 6.27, 6.11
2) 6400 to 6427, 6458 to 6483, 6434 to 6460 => 0.01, 5.78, 6.33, 6.1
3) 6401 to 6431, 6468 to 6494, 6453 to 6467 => -0.01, 5.77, 6.41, 6.2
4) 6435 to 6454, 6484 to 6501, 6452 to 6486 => -0.03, 6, 6.34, 6.17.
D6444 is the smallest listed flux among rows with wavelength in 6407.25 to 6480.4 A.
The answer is 5.326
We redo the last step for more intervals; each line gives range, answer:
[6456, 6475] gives 6.226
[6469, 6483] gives 6.254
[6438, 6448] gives 5.873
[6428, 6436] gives 5.714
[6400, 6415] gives 5.86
